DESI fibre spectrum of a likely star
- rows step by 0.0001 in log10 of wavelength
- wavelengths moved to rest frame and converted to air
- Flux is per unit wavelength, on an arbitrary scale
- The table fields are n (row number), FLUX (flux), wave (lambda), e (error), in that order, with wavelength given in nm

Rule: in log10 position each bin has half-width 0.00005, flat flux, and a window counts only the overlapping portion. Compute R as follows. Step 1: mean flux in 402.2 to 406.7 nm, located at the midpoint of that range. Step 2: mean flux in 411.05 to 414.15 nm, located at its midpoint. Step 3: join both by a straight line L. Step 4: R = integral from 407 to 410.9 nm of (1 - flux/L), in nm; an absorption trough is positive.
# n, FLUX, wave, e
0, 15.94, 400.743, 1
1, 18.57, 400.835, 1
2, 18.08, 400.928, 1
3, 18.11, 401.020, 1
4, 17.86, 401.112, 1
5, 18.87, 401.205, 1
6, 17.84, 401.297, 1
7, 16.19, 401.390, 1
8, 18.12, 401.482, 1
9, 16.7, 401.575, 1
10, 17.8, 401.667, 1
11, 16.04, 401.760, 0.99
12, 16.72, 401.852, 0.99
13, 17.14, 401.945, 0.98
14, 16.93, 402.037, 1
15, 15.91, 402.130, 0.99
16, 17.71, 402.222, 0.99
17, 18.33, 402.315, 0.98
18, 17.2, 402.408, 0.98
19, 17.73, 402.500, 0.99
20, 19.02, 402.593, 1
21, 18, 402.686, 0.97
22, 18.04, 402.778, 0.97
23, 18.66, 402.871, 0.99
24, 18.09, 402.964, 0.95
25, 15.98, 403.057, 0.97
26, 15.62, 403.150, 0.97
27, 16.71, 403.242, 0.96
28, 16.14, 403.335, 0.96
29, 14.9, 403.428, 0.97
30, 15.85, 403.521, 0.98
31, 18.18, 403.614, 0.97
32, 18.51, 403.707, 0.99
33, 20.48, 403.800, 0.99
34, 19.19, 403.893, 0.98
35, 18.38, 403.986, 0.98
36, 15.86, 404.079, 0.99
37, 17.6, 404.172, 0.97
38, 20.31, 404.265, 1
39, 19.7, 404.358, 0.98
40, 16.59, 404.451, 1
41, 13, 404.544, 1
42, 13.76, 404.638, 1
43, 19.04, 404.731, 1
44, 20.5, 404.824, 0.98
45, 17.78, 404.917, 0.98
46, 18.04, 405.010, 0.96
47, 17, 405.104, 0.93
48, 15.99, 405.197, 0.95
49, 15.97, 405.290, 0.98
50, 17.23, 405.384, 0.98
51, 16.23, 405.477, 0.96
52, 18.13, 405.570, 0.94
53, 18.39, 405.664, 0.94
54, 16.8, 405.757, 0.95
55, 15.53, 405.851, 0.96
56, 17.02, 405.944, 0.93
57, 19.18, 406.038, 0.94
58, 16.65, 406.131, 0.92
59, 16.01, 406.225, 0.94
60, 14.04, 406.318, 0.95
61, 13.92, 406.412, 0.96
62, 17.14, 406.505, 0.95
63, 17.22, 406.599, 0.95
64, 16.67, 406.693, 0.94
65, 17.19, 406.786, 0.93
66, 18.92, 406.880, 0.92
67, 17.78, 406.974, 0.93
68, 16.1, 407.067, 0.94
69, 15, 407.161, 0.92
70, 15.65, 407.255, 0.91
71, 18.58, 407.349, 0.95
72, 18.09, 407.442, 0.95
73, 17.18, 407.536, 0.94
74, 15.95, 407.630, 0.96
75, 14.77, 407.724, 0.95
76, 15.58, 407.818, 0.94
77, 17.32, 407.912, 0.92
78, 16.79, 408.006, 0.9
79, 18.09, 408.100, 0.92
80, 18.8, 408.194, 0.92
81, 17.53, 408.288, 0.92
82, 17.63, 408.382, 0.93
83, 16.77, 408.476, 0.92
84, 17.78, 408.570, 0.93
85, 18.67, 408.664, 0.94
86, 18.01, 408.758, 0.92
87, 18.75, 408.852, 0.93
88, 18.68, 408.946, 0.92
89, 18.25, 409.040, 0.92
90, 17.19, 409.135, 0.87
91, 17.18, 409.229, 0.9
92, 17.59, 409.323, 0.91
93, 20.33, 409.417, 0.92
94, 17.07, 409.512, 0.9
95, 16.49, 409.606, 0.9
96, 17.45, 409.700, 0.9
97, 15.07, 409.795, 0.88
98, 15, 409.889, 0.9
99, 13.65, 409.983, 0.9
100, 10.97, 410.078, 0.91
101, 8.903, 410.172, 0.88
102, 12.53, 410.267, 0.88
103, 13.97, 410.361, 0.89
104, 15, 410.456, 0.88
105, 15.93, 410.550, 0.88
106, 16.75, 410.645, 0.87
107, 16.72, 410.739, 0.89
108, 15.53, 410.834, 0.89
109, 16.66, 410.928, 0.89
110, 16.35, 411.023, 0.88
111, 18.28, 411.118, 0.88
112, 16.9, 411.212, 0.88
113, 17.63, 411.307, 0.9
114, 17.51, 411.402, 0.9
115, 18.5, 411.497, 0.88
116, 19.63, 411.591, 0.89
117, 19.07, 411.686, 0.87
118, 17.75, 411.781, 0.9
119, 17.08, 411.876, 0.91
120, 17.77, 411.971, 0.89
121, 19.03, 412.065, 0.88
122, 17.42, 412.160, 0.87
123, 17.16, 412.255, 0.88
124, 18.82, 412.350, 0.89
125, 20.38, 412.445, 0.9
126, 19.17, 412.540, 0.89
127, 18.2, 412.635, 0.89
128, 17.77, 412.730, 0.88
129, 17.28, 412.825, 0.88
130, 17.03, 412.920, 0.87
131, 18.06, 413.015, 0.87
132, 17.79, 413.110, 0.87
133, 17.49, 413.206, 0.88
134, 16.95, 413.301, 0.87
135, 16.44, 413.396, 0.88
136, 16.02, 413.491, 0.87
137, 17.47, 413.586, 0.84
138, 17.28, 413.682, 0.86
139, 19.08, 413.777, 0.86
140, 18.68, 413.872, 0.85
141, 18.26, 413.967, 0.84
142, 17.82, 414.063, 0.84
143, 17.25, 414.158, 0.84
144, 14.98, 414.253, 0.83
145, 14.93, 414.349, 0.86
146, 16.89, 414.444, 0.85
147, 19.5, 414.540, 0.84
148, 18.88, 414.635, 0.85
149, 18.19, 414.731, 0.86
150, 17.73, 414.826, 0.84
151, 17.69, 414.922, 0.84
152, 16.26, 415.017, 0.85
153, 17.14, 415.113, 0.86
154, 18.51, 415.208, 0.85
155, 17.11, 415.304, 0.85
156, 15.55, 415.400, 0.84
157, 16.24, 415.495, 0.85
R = 0.26 nm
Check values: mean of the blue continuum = 17.2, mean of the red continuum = 17.9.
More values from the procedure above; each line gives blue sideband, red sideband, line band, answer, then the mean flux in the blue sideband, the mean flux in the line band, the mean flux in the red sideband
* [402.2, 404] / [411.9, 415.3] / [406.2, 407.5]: 0.08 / 17.6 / 16.6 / 17.7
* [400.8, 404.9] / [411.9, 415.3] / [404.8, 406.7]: 0.07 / 17.5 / 16.9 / 17.7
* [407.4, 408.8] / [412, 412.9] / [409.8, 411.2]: 0.24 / 17.3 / 14.8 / 18.3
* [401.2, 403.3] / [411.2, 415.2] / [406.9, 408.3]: 0.05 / 17.3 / 16.9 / 17.7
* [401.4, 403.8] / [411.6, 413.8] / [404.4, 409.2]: 0.13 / 17.3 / 17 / 17.9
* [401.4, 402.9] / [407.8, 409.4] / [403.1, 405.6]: 0.04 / 17.5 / 17.3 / 17.8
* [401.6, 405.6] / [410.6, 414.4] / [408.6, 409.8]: -0.02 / 17.3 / 17.8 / 17.6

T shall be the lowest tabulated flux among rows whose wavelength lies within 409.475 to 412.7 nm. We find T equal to 8.903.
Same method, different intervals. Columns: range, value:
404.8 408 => 13.92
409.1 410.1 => 10.97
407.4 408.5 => 14.77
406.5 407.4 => 15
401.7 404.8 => 13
